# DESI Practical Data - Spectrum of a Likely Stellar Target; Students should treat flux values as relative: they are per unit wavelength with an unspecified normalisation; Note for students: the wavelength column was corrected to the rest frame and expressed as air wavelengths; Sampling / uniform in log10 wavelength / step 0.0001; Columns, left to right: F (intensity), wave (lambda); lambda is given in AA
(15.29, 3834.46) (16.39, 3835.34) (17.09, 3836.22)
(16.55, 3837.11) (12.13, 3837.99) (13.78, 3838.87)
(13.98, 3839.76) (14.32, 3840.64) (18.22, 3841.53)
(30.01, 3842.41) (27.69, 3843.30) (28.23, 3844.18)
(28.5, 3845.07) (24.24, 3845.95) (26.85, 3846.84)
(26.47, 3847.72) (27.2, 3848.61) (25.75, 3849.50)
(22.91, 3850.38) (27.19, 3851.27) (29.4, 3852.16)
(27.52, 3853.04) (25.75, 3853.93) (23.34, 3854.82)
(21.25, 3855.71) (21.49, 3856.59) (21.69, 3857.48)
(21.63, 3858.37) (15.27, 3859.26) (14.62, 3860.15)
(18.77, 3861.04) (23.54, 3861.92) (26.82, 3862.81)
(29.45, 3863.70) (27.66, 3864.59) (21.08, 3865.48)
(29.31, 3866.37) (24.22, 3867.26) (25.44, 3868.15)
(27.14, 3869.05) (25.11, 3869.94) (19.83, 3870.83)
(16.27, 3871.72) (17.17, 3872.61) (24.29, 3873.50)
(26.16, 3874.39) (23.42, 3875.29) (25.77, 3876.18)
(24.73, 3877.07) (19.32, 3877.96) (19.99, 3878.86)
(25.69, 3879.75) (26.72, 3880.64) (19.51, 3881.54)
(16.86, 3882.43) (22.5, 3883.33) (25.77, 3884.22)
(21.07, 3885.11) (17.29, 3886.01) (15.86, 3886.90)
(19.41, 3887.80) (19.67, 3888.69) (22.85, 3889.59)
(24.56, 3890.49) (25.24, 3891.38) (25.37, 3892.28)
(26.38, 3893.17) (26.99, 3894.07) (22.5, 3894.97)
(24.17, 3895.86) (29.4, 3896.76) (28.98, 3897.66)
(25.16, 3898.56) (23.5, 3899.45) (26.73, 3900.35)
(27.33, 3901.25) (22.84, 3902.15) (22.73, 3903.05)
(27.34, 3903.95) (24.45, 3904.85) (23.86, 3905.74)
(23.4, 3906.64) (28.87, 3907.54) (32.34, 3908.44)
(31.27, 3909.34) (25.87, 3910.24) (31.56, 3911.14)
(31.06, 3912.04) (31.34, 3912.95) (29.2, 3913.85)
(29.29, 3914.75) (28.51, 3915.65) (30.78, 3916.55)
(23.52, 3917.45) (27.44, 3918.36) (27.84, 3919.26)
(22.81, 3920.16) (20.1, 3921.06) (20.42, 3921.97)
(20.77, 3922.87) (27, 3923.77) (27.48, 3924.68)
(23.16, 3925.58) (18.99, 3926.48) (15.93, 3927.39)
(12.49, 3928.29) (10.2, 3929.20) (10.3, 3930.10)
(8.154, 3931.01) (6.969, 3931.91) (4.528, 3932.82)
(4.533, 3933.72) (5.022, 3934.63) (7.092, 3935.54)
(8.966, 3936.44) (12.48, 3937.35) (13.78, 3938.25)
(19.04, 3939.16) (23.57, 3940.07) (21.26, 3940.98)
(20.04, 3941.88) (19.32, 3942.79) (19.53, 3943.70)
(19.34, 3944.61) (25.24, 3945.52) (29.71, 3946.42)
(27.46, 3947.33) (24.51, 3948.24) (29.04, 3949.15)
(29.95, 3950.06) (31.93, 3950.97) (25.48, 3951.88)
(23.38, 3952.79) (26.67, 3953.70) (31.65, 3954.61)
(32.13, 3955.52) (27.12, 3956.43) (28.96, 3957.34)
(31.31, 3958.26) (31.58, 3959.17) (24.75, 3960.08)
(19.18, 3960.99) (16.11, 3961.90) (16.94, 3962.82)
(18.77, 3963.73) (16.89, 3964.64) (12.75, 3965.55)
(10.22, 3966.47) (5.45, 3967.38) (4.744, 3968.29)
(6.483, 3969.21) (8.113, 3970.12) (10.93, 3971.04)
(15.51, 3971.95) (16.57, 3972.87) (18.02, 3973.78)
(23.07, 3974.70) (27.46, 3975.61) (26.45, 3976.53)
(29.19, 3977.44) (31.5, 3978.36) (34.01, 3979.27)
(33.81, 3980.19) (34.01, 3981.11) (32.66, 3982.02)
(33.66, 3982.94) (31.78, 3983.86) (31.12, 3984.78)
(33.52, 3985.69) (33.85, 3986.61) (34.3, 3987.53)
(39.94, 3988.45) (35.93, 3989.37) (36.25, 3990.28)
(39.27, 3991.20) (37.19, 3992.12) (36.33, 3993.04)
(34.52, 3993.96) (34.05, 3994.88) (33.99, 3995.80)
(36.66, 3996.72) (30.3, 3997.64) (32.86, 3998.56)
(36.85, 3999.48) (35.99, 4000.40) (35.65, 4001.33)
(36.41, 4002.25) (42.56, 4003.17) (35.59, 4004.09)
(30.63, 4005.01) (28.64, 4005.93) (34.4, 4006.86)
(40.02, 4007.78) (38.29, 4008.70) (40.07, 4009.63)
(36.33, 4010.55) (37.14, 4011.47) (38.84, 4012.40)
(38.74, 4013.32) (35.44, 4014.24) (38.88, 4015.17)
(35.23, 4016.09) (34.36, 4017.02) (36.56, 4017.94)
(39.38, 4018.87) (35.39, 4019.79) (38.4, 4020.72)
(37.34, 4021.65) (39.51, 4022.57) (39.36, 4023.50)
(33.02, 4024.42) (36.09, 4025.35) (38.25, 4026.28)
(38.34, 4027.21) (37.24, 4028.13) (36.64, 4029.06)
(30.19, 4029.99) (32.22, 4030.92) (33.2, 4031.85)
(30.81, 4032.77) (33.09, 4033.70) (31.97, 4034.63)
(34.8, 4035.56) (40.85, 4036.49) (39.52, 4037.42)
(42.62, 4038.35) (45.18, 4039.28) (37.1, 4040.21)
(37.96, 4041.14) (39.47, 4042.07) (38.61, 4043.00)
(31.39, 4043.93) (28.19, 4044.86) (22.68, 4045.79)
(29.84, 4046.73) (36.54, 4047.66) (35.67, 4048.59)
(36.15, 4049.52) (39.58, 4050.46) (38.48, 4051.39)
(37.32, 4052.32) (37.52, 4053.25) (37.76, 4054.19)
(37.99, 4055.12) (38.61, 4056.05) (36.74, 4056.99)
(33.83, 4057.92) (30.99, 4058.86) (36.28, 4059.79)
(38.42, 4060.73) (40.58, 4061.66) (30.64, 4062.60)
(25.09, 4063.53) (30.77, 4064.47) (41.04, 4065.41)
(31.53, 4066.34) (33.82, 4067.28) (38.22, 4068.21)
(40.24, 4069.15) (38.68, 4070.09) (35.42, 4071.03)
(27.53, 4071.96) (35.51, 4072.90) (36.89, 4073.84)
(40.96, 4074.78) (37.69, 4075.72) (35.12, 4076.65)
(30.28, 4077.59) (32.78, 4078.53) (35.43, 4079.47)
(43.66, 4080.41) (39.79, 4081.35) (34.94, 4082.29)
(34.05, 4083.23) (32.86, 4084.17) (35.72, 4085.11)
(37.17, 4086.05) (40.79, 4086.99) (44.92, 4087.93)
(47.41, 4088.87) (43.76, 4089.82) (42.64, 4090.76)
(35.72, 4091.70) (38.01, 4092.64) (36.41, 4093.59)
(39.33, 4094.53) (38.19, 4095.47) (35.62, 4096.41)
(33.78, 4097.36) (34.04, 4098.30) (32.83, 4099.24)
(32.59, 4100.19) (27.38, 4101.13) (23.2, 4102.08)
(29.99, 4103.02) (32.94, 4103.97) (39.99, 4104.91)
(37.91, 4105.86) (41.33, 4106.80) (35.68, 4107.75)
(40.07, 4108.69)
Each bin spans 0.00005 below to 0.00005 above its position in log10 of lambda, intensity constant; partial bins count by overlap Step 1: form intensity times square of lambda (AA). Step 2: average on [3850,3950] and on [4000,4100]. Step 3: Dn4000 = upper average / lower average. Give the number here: 1.7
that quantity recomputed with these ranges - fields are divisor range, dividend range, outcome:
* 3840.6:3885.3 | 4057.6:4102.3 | 1.69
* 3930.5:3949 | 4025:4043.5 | 2.37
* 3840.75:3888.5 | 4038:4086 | 1.69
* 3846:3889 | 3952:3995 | 1.19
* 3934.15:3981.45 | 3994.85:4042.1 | 1.77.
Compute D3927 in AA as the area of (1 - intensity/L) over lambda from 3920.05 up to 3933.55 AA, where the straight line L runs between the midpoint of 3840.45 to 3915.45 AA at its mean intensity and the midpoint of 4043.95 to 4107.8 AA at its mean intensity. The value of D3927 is 5.4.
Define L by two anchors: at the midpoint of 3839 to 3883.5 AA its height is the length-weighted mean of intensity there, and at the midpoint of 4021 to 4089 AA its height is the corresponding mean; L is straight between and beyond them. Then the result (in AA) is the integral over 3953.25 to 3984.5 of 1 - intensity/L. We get 8.0 AA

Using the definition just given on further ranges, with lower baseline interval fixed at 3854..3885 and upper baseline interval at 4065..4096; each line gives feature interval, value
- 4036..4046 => -0.7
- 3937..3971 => 8.8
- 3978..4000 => -2.4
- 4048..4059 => -0.4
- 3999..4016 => -2.2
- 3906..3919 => -1.6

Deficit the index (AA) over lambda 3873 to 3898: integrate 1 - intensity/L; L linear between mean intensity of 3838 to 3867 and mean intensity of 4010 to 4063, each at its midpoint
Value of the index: 2.4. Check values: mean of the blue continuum 23.4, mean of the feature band 23.2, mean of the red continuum 36.2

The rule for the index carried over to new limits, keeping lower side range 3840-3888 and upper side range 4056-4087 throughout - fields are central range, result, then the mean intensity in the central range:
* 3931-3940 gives 5.8 AA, 9.72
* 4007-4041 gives -4.4 AA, 36.9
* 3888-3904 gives 0.1 AA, 24.9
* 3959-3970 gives 5.5 AA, 14.7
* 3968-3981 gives 3.9 AA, 21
